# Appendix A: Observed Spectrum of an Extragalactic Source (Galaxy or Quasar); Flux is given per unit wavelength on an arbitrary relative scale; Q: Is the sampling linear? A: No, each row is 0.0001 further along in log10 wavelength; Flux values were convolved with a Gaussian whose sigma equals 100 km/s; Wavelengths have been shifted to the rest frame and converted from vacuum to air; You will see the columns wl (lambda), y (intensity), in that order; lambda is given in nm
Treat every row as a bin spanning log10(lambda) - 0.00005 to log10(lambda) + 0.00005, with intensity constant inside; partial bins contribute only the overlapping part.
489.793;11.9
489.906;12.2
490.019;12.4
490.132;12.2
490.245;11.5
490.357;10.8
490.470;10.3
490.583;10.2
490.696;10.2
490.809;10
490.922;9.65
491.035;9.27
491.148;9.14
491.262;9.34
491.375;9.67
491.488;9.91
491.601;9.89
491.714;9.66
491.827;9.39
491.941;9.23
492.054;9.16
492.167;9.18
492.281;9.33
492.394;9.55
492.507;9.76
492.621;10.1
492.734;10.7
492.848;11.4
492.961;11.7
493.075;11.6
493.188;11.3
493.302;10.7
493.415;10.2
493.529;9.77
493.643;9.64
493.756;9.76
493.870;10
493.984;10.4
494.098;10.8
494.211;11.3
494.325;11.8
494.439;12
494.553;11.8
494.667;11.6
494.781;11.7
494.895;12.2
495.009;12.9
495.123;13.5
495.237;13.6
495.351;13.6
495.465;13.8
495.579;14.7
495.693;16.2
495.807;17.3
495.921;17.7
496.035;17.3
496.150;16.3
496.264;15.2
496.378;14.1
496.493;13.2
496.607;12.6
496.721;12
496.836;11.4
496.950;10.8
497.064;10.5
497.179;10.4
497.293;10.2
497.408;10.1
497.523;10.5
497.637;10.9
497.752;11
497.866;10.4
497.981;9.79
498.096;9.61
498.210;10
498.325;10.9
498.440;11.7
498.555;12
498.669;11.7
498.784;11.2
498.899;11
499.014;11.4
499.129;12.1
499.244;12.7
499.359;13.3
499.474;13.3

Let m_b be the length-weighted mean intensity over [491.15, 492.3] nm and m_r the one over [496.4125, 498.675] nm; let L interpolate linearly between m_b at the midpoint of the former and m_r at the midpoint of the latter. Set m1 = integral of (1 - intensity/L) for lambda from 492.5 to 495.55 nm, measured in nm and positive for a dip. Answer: -0.41 nm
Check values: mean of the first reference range 9.46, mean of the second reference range 11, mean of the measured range 11.5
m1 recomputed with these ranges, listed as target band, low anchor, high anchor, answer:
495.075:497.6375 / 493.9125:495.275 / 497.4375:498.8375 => -0.44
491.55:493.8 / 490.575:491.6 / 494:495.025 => 0.11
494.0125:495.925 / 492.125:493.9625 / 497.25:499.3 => -0.47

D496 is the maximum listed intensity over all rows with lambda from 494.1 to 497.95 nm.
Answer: 17.7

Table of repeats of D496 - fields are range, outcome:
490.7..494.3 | 11.7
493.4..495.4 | 13.6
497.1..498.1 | 11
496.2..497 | 15.2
